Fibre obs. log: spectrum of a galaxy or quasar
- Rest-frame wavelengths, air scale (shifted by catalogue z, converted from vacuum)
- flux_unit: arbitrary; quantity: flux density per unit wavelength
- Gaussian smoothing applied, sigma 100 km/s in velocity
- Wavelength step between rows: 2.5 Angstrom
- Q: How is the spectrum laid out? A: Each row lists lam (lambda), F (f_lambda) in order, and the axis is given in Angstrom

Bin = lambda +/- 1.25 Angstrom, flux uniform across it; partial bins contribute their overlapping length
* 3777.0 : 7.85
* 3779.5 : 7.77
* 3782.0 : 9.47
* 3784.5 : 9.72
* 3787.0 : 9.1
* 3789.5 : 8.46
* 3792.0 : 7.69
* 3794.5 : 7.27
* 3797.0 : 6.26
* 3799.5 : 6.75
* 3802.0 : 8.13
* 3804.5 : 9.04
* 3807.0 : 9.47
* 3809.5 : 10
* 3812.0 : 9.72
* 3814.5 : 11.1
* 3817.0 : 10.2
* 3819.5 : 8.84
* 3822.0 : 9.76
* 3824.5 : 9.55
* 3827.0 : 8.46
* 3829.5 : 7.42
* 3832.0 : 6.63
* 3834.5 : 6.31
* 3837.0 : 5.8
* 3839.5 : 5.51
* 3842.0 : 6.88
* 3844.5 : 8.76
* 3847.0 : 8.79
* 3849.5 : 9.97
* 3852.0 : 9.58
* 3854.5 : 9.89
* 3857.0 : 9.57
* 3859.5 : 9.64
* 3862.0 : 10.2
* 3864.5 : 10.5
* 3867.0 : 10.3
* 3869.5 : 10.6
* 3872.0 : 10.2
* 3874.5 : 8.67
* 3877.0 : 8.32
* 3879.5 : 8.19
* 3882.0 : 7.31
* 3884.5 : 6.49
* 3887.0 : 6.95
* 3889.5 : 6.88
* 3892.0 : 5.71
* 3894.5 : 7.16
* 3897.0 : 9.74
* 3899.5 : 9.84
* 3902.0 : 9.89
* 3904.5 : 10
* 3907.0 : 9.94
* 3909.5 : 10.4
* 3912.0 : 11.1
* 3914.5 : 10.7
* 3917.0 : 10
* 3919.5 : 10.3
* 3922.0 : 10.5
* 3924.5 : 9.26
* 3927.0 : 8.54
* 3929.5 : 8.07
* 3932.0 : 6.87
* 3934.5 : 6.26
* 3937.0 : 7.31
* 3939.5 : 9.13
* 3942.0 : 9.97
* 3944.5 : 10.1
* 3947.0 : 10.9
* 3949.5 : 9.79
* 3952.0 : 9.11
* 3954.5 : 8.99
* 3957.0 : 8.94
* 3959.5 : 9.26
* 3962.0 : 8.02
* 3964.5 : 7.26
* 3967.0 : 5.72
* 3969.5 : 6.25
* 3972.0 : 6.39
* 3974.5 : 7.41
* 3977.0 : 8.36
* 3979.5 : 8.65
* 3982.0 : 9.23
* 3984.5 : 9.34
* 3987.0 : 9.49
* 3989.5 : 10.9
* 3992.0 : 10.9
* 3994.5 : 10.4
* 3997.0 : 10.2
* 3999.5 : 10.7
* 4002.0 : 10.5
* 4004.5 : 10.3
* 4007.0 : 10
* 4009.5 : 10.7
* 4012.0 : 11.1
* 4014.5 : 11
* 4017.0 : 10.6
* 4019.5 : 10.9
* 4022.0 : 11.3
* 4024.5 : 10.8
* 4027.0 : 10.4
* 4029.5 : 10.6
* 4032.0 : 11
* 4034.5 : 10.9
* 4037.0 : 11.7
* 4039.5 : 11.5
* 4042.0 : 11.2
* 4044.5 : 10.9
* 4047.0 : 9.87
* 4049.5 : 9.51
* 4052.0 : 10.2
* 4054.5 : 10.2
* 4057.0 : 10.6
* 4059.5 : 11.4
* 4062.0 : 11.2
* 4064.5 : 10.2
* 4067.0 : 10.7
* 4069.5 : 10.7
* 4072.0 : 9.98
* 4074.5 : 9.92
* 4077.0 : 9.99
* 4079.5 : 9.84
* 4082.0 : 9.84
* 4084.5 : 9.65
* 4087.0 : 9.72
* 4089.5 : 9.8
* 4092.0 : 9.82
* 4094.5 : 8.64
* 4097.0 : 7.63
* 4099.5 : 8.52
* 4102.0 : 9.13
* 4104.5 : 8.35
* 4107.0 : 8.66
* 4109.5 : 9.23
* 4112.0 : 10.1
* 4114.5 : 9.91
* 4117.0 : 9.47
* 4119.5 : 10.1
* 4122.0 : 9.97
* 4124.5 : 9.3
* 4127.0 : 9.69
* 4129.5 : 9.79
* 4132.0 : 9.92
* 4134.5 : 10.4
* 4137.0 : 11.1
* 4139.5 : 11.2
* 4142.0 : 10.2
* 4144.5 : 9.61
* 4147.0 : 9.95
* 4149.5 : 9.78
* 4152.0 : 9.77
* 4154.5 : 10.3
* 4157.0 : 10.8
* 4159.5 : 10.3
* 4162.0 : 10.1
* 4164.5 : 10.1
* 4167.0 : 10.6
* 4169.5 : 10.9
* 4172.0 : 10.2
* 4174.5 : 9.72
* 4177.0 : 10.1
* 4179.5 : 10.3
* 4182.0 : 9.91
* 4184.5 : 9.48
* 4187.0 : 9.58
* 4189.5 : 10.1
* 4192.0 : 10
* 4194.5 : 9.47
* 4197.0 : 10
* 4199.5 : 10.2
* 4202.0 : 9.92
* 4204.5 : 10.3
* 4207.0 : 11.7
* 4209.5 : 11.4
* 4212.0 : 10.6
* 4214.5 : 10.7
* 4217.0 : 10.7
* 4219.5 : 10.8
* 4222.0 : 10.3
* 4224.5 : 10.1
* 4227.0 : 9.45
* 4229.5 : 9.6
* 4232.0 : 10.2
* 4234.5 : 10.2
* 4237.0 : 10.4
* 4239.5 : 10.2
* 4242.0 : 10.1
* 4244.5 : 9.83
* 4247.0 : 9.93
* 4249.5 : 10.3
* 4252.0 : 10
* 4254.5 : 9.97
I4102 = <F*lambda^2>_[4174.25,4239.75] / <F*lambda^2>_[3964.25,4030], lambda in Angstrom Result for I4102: 1.2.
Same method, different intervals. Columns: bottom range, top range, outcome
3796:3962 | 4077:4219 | 1.28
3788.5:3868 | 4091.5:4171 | 1.32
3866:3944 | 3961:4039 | 1.15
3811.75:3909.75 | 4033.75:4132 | 1.27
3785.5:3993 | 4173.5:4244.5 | 1.37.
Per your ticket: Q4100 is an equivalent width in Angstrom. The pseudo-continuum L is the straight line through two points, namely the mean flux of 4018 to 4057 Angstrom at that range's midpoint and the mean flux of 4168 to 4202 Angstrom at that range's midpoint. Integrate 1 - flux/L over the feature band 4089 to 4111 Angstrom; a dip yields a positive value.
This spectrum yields 3.3 Angstrom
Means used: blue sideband 10.7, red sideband 10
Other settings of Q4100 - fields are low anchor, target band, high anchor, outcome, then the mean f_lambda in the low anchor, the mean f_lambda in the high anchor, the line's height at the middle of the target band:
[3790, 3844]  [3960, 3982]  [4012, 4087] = 5.2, 8.15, 10.6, 9.75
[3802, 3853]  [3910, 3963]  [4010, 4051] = 3.0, 8.57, 10.8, 9.78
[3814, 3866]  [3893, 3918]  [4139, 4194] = -2.3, 8.7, 10.1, 8.99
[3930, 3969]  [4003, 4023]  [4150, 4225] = -4.0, 8.46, 10.3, 8.94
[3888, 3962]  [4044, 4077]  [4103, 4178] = -2.5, 9.1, 9.98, 9.66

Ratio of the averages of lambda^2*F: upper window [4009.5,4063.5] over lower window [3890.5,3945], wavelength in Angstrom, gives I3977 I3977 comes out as 1.26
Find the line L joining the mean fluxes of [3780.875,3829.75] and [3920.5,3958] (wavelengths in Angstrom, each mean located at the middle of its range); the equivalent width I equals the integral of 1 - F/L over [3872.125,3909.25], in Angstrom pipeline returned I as 2.3 Angstrom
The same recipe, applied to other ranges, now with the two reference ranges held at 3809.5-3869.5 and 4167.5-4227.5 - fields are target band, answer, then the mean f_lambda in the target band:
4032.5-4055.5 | -2.4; 10.7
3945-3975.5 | 3.7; 8.22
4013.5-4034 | -2.6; 10.8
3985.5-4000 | -1.4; 10.4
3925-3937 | 2.2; 7.54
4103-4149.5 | 0.8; 9.83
